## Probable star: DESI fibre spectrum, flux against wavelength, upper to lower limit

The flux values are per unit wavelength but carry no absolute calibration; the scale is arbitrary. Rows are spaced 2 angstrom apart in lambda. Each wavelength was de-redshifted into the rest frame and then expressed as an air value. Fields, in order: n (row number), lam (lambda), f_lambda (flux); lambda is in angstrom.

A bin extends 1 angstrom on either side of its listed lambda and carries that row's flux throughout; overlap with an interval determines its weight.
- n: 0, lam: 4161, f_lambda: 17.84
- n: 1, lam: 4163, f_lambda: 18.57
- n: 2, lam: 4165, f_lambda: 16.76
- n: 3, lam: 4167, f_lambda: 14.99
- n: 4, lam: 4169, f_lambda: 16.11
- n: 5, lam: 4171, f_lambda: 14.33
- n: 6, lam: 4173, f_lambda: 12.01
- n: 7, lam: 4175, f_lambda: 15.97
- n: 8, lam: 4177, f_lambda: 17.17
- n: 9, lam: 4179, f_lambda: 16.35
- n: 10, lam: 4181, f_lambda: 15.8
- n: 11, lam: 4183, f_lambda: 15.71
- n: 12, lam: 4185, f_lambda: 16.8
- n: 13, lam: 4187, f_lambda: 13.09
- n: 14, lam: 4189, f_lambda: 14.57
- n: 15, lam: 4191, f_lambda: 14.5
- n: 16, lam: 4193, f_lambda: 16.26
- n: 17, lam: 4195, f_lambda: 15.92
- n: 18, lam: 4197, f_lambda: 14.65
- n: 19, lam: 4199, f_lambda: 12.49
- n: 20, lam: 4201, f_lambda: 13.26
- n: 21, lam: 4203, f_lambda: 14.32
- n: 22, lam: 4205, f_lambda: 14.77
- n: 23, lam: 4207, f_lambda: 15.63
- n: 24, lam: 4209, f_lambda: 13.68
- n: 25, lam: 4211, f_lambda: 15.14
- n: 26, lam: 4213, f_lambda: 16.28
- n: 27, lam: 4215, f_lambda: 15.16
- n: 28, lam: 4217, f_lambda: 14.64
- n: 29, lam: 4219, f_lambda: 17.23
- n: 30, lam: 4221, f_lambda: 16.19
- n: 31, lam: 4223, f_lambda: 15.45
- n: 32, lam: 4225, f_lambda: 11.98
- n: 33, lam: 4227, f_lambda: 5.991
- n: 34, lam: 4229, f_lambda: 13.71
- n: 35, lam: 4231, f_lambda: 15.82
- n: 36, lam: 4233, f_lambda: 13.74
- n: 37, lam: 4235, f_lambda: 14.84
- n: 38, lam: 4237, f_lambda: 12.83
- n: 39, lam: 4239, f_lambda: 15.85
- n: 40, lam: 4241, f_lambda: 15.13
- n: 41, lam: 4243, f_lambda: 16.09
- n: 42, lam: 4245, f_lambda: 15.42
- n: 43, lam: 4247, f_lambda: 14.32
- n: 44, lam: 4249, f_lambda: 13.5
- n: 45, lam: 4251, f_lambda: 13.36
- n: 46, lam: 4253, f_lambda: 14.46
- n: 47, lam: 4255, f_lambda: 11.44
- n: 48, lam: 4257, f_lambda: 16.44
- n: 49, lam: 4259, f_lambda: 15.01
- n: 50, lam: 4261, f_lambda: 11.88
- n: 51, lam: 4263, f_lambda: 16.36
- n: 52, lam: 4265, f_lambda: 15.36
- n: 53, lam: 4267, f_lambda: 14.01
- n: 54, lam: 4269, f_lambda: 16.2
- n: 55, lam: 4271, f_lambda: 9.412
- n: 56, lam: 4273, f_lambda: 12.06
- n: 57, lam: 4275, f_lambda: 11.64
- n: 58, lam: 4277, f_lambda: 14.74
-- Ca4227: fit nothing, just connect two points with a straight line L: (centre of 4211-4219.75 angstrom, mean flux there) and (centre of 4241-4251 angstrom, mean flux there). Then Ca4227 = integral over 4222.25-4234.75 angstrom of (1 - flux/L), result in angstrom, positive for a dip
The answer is 2.0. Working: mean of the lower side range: 15.7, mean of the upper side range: 14.7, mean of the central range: 12.9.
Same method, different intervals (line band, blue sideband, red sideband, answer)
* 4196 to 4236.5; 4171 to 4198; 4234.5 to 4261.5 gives 1.6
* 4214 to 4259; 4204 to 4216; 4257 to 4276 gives 0.5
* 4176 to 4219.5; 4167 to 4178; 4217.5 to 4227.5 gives -2.1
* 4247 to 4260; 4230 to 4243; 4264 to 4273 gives 0.1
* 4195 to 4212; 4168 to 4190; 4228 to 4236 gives 0.7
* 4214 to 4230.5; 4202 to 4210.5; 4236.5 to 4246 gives 1.1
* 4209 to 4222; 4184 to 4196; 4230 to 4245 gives -0.5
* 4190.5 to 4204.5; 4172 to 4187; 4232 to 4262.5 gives 0.6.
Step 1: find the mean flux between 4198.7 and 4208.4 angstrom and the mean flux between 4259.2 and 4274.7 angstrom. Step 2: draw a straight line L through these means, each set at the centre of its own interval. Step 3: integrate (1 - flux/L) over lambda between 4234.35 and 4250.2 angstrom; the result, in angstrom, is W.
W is -1.0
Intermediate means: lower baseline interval 14.2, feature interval 14.7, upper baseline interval 13.6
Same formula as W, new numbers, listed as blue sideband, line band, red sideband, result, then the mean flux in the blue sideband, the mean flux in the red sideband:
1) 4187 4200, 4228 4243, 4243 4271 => -0.3 angstrom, 14.6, 14.3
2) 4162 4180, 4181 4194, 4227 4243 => 0.1 angstrom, 15.8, 14.1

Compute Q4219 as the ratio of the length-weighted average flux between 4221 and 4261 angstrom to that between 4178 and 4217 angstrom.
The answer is 0.93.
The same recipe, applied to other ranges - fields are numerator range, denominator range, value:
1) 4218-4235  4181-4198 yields 0.91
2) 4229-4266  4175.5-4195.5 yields 0.93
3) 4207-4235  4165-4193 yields 0.94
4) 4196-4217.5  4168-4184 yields 0.94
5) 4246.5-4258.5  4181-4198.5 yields 0.92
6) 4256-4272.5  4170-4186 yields 0.92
